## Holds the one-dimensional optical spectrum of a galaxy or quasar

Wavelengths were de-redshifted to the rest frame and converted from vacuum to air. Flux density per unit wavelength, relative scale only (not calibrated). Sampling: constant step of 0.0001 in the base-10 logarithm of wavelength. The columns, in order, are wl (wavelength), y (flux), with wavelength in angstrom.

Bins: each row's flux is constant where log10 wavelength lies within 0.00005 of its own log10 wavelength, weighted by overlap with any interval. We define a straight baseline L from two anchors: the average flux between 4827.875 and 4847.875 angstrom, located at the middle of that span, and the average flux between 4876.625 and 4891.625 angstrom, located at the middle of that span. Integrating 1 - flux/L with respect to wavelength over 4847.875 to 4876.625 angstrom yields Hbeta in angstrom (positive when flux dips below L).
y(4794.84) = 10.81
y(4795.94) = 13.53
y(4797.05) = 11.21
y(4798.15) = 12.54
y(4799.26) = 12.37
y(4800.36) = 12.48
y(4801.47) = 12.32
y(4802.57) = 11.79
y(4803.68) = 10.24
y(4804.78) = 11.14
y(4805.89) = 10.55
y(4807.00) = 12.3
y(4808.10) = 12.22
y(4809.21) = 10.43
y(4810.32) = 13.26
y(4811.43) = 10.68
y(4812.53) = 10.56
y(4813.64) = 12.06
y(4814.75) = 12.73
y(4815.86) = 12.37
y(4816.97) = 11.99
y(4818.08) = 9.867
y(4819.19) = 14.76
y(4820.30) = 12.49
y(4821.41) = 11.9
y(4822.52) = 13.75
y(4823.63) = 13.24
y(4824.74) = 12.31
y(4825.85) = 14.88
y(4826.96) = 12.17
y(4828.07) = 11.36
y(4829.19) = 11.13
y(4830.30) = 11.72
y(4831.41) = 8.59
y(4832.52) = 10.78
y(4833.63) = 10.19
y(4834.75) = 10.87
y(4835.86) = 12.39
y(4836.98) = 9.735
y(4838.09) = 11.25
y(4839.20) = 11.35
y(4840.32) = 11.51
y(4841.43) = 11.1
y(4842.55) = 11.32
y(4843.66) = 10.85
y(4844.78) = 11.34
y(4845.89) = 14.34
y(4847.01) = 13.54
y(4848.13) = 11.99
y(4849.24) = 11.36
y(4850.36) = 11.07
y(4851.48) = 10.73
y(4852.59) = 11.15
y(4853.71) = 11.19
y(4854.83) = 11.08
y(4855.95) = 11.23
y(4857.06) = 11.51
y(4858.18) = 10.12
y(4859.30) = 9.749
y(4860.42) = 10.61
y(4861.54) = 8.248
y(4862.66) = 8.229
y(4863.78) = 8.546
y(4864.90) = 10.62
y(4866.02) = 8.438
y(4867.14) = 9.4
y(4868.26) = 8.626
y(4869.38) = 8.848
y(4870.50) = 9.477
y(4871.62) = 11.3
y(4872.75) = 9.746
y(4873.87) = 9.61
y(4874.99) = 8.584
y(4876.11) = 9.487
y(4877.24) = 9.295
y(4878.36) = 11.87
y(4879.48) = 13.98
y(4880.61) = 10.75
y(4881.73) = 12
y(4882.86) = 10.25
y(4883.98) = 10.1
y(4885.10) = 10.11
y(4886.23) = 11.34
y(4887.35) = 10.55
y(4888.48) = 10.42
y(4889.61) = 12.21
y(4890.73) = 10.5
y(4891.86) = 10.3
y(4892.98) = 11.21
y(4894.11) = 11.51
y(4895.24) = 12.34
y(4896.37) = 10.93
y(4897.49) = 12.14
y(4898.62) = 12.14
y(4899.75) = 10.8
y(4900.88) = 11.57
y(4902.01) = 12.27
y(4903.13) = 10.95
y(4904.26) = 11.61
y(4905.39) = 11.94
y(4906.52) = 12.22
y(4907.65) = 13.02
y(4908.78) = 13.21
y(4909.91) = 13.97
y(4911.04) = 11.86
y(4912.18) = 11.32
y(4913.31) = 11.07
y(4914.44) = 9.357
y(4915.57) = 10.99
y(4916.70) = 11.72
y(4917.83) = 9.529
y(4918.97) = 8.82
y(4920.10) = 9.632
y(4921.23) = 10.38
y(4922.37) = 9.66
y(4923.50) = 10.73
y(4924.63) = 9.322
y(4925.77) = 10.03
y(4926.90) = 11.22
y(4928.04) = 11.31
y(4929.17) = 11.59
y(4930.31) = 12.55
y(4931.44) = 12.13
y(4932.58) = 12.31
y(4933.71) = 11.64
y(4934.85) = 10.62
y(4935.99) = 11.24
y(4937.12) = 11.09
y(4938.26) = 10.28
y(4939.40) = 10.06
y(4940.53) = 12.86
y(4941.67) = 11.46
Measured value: 2.92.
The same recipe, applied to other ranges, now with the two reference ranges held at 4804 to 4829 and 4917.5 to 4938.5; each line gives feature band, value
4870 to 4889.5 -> 1.3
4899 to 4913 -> -1.3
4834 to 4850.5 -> 0.3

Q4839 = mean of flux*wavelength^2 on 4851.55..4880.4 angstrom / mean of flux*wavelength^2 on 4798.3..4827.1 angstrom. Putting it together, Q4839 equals 0.8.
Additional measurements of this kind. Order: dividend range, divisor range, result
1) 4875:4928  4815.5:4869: 1.02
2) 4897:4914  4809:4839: 1.05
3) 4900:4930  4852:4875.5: 1.16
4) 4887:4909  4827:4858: 1.05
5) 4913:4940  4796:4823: 0.94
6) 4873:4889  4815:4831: 0.87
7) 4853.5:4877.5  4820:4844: 0.85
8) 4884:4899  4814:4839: 0.97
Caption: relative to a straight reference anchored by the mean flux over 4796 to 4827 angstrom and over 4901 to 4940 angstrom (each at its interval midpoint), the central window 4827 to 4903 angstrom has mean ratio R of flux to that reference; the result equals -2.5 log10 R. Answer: 0.082 mag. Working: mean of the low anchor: 12.1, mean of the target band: 10.8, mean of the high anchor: 11.2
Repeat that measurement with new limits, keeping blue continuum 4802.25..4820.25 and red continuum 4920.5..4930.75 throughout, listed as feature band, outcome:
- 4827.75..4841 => 0.058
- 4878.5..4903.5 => -0.029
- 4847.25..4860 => 0.025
